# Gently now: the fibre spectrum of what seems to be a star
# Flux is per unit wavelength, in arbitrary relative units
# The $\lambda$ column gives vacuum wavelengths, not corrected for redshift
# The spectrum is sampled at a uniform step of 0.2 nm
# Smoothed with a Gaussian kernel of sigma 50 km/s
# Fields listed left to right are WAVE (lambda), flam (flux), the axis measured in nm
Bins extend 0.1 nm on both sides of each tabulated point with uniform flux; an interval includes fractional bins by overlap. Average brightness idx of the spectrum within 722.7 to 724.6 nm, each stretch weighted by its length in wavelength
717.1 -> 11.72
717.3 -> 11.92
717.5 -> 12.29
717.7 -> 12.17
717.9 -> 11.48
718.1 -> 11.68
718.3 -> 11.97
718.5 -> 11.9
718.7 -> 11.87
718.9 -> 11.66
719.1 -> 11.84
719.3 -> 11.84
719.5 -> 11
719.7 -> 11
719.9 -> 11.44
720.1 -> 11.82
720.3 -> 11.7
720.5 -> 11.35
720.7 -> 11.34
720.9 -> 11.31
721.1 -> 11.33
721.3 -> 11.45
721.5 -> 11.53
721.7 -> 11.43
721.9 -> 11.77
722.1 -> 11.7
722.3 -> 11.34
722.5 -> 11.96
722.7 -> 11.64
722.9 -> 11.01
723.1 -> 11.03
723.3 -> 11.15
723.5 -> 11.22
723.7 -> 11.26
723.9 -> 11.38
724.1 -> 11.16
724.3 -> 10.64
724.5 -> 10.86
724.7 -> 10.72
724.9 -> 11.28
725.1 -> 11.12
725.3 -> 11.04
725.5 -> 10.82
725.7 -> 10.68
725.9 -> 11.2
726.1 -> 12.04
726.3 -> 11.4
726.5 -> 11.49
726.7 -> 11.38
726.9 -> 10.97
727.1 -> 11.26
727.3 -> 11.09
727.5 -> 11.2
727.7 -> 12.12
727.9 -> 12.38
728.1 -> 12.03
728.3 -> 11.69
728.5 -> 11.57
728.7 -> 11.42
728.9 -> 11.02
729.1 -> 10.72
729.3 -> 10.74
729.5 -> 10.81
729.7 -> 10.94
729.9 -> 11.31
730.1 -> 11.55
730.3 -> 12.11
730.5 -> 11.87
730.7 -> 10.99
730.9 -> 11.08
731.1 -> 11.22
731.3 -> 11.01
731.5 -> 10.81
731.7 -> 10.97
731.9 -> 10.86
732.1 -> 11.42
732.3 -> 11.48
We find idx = 11.1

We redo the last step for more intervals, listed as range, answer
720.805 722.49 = 11.5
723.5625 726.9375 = 11.1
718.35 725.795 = 11.3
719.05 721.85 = 11.5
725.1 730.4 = 11.3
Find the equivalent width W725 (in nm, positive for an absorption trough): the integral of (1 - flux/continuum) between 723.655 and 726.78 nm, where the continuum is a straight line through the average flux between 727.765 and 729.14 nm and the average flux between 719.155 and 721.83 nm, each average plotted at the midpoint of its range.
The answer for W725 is 0.103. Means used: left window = 11.4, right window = 11.6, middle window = 11.2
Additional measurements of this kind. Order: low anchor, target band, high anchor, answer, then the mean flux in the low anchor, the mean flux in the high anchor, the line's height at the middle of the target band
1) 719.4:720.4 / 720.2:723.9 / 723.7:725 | -0.07 nm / 11.4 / 11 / 11.2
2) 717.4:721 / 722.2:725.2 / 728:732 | 0.08 nm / 11.6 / 11.2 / 11.5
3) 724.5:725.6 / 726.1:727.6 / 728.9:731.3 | -0.03 nm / 11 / 11.2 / 11.1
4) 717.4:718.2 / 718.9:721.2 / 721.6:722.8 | 0.06 nm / 11.9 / 11.6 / 11.8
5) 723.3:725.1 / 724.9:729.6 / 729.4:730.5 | -0.03 nm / 11.1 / 11.4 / 11.2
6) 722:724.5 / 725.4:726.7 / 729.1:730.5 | 0.00 nm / 11.3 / 11.3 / 11.3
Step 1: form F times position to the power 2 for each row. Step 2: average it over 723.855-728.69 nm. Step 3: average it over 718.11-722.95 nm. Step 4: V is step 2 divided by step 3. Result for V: 1.0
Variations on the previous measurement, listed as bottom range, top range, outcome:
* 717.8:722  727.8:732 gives 1.00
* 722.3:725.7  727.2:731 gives 1.04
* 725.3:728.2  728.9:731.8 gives 0.99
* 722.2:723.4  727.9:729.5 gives 1.02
